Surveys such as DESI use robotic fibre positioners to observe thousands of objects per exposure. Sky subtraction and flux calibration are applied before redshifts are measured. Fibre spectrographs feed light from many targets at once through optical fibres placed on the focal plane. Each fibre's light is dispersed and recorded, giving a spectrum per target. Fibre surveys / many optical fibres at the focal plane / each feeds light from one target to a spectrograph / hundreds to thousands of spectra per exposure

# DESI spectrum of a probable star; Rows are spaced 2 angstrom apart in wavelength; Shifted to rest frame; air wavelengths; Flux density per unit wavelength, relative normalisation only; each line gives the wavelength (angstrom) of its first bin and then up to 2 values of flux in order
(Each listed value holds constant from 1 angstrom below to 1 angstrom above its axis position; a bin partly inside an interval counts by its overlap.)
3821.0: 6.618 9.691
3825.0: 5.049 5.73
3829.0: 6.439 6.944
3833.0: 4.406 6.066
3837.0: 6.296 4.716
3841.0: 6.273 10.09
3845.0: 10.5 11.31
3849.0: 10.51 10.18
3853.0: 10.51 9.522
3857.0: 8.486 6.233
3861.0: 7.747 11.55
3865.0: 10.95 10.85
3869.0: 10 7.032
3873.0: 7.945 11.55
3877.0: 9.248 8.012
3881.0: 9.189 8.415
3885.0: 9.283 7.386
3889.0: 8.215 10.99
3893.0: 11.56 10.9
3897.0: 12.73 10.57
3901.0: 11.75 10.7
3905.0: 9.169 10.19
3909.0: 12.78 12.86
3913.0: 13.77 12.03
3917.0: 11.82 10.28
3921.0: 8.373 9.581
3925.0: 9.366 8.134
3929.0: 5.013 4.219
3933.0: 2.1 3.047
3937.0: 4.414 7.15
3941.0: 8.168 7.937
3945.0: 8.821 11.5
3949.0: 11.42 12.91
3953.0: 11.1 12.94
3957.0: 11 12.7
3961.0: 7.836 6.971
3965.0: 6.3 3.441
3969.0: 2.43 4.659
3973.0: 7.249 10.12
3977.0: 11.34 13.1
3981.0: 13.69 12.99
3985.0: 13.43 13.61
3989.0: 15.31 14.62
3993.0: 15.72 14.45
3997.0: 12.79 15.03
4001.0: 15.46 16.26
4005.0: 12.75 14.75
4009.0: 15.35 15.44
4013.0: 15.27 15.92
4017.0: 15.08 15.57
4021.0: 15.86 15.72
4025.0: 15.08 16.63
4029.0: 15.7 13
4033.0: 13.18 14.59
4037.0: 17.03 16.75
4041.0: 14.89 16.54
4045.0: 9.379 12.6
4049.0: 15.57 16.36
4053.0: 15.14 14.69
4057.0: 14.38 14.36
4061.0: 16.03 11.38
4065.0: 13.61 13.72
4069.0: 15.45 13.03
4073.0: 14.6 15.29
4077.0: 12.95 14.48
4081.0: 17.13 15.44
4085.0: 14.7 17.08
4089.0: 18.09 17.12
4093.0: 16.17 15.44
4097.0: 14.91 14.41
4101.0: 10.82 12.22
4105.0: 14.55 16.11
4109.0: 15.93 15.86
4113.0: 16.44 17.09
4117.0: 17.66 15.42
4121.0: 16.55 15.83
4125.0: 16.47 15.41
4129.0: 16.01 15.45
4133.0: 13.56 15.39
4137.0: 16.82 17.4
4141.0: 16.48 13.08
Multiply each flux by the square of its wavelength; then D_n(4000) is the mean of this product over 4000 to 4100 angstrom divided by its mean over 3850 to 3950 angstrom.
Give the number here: 1.7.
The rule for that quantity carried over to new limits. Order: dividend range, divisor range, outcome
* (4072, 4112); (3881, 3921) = 1.56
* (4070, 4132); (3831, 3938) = 1.91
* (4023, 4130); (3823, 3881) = 2.01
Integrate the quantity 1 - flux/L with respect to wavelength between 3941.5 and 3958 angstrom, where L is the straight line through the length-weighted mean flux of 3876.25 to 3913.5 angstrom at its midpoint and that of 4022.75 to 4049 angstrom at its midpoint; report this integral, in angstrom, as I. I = 1.6 angstrom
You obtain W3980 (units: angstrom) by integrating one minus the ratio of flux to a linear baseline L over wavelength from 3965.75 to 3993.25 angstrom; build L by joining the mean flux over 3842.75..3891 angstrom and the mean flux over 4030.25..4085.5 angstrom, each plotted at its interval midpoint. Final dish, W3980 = 4.0 angstrom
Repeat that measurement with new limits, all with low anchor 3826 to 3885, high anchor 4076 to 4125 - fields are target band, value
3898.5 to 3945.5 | 6.8 angstrom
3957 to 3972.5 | 6.6 angstrom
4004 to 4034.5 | -4.2 angstrom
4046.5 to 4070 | -0.3 angstrom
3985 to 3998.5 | -2.1 angstrom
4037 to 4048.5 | -0.4 angstrom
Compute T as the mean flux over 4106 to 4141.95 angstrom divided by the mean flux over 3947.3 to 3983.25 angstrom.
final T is 1.7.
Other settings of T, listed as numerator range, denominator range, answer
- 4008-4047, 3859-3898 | 1.57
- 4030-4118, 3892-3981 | 1.61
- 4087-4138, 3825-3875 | 1.87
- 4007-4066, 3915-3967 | 1.75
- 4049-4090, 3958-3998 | 1.40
